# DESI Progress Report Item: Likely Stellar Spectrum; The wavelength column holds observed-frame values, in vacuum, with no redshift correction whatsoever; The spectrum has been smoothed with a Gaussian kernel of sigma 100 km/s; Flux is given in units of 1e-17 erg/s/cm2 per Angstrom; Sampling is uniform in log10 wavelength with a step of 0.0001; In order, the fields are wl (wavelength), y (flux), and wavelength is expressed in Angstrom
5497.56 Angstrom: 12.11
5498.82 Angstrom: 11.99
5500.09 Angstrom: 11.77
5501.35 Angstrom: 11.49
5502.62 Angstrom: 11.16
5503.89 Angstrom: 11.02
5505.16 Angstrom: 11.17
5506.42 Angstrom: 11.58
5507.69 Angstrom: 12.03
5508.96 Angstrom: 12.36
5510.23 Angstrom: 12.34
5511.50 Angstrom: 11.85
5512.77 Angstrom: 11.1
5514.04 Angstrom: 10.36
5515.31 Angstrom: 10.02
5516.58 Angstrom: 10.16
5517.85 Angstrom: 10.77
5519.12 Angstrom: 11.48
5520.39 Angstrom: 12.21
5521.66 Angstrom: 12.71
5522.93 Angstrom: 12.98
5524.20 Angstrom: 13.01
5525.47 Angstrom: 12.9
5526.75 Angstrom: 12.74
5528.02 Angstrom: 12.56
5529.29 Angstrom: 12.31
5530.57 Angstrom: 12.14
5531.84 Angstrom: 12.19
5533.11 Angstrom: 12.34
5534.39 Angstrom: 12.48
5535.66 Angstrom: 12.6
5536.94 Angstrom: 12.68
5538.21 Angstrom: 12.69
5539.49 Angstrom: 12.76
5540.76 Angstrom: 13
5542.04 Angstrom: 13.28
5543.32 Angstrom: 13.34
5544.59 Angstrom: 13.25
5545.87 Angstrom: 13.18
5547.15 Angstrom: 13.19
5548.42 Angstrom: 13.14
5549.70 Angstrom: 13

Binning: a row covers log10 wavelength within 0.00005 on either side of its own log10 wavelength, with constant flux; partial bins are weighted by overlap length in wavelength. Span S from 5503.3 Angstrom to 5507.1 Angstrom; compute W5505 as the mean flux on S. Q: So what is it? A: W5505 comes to 11.3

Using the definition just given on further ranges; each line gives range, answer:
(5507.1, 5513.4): 11.9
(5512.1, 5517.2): 10.4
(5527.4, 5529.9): 12.5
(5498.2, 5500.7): 11.9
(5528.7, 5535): 12.3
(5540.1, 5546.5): 13.2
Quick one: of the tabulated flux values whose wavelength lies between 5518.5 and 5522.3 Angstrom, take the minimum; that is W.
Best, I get 11.48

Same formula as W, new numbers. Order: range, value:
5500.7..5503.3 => 11.16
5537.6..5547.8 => 12.69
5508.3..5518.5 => 10.02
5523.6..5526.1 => 12.9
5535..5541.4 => 12.6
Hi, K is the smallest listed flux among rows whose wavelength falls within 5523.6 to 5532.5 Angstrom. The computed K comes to 12.14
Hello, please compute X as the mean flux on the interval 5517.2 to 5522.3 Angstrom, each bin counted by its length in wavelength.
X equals 11.8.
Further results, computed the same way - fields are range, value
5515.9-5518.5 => 10.5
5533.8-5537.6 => 12.6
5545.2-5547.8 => 13.2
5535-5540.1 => 12.7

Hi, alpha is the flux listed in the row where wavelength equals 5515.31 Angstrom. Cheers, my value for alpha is 10.02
